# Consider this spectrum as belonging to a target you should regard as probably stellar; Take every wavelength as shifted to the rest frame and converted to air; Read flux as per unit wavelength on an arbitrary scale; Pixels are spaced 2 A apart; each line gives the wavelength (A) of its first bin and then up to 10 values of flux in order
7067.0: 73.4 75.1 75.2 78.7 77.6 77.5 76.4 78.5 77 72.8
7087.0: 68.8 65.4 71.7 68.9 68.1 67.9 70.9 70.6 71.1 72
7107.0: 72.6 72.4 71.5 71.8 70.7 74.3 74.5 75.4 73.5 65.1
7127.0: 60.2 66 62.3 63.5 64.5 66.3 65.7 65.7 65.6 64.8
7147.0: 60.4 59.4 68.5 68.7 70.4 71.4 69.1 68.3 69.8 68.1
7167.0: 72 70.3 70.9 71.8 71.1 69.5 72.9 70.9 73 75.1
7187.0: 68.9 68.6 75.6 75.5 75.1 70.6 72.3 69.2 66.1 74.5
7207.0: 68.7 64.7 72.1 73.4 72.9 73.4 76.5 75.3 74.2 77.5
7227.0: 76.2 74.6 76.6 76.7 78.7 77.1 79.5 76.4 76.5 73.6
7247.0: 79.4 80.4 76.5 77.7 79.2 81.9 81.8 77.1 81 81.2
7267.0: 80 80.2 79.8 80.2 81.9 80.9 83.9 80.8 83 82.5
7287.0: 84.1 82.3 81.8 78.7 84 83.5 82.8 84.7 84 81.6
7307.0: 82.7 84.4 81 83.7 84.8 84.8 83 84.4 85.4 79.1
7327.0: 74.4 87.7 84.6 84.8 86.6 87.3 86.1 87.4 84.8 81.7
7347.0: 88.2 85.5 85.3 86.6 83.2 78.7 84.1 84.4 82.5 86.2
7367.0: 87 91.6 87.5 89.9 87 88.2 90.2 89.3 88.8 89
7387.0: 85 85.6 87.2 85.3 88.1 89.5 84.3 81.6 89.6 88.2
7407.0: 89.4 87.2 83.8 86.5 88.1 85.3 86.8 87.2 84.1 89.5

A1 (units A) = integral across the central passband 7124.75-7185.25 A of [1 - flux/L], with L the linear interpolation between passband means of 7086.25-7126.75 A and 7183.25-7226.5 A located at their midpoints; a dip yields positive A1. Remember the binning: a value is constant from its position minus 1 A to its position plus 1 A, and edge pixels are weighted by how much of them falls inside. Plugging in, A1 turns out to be 3.2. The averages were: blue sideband 70.7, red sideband 72.4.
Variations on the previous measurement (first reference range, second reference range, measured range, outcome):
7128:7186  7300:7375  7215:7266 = -1.14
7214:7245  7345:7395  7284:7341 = -0.88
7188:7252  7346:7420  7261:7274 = -0.37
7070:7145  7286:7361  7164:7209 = 2.43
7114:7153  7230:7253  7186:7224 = 0.93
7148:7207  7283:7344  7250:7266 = -0.26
